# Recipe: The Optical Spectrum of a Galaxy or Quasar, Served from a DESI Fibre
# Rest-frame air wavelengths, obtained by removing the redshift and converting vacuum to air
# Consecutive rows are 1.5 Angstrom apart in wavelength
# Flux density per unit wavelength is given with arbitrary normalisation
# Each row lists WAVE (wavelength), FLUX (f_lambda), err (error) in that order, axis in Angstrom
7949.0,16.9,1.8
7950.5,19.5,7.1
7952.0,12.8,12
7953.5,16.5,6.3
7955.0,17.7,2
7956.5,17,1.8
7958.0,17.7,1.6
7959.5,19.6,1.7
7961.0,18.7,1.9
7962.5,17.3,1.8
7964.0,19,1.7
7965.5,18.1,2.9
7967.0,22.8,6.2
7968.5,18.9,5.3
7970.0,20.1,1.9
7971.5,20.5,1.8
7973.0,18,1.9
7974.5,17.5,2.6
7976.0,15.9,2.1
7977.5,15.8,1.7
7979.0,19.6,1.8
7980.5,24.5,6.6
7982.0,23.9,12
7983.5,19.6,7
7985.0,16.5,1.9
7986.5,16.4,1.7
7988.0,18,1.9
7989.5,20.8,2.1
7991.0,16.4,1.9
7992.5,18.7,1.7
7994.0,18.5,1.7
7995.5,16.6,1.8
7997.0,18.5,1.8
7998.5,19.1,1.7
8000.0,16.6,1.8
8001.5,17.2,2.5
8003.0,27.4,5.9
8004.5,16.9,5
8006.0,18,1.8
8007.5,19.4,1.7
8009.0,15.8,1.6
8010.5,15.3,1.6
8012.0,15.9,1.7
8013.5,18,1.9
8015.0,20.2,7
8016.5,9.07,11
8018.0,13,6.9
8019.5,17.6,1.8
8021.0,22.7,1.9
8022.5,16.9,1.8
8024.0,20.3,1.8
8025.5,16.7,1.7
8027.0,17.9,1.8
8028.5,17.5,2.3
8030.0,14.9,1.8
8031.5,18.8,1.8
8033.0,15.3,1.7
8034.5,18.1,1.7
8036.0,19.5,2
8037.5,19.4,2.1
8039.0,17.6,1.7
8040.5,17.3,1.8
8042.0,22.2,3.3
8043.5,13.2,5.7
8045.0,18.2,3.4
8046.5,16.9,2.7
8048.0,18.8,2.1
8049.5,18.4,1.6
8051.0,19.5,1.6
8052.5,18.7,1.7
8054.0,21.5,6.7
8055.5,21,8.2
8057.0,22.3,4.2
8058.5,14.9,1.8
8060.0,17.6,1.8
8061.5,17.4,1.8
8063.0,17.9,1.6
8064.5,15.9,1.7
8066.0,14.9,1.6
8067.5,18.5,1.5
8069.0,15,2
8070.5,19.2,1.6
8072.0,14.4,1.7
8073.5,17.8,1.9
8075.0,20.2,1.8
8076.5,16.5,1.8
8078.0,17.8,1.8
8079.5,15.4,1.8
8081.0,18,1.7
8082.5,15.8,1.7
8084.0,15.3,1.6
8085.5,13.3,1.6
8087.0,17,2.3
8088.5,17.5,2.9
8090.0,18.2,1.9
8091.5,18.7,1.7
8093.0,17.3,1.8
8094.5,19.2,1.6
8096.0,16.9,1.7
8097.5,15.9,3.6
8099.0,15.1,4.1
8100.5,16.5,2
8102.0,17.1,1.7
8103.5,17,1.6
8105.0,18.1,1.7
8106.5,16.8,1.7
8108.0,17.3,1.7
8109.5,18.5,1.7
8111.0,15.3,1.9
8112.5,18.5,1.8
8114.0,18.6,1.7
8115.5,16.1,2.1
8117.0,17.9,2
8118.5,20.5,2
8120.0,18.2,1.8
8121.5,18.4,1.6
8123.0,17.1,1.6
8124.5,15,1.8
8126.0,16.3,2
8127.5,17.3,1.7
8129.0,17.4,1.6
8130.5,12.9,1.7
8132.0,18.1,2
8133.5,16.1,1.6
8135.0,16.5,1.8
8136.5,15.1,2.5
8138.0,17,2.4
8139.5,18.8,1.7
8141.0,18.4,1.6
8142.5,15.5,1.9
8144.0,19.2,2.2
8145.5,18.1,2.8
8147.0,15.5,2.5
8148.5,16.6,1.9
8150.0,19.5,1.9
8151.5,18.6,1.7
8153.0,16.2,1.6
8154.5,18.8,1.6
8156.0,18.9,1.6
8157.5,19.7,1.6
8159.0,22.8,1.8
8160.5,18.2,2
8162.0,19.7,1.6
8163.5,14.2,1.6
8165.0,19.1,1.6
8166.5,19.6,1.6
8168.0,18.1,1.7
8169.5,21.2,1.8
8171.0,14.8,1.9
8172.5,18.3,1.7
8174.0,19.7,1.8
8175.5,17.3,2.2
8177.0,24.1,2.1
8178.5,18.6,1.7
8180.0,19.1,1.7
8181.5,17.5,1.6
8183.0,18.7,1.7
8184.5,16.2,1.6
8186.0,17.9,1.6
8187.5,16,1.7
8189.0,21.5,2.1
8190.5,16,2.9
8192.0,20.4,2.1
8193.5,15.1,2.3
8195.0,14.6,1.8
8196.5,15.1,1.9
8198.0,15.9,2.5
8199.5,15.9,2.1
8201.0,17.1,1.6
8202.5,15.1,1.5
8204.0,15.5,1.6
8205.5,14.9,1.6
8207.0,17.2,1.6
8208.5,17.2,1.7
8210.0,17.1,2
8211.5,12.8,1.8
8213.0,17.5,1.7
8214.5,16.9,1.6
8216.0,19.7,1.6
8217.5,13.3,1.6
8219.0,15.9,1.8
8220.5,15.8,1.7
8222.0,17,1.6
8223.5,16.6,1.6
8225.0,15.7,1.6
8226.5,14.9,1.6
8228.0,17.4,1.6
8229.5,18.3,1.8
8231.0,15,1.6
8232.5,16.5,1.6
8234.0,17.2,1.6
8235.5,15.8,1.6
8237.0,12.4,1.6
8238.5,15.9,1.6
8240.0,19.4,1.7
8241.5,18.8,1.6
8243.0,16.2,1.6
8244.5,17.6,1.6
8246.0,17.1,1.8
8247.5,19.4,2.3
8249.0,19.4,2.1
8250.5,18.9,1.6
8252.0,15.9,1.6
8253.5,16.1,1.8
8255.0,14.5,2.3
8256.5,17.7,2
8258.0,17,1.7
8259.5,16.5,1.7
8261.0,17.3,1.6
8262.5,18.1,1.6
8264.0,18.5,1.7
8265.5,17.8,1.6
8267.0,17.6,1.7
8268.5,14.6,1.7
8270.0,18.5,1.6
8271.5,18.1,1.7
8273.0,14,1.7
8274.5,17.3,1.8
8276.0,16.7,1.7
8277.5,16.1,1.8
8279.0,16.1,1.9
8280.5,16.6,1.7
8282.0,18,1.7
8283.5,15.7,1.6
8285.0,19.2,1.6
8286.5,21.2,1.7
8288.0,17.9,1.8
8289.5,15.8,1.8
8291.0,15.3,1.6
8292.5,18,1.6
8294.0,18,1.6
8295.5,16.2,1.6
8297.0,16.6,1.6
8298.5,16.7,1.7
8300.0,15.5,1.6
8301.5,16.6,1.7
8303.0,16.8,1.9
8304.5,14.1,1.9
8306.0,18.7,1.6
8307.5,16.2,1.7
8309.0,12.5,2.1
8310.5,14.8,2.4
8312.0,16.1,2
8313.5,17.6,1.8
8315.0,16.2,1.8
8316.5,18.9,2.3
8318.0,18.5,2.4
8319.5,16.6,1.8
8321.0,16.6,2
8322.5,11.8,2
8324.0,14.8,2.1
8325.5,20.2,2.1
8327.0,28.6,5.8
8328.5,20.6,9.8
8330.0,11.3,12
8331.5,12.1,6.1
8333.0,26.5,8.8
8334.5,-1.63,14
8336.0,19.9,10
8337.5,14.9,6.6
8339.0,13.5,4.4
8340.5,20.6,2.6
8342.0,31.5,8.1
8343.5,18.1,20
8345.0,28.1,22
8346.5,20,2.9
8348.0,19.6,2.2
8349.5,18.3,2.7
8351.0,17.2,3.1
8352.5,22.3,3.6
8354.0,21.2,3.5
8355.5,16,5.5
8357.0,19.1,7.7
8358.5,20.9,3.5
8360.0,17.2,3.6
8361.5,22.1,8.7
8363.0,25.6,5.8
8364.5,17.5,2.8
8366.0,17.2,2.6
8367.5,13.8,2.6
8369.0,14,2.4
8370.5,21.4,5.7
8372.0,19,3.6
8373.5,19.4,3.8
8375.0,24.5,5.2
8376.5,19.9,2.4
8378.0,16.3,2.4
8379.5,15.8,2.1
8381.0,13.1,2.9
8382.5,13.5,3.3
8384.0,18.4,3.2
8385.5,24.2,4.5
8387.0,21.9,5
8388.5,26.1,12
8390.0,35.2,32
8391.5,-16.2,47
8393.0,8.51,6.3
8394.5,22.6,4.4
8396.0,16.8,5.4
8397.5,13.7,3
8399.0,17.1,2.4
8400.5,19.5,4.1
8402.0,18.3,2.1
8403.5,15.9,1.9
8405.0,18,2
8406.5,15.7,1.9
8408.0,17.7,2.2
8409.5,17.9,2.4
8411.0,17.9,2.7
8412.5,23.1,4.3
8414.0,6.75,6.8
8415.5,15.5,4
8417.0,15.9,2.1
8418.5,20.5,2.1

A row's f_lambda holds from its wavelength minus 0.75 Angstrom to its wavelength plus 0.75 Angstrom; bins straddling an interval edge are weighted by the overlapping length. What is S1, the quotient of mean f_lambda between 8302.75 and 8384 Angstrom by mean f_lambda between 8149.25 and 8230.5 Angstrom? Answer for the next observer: 1.0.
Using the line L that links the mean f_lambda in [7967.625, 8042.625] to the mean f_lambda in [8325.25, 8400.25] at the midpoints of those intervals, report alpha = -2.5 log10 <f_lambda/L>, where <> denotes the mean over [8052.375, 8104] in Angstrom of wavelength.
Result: 0.06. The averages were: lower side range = 18.2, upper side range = 18.3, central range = 17.3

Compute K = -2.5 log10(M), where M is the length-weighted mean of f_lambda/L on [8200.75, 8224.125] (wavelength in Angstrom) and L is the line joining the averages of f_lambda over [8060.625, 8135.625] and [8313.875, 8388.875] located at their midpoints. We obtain 0.10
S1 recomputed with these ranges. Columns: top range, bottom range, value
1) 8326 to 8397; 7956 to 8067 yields 1.01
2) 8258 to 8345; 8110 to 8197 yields 0.96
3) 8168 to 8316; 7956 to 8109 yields 0.95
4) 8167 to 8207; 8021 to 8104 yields 1.00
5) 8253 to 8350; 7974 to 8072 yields 0.96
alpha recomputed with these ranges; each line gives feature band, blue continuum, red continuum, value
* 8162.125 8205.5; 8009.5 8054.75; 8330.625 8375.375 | 0.04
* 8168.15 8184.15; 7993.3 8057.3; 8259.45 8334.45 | -0.09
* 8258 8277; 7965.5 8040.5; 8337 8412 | 0.08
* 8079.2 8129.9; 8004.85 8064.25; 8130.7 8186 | 0.05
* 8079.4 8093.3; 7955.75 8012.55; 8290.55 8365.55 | 0.11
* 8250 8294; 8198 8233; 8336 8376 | 0.03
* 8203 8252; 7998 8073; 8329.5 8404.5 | 0.08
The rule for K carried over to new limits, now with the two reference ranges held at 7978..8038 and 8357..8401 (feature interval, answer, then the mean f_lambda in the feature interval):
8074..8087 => 0.09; 16.6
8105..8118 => 0.04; 17.5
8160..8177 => -0.03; 18.5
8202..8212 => 0.14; 15.8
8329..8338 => 0.27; 14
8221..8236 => 0.10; 16.4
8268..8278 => 0.09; 16.5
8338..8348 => -0.20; 21.6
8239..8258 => 0.03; 17.5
